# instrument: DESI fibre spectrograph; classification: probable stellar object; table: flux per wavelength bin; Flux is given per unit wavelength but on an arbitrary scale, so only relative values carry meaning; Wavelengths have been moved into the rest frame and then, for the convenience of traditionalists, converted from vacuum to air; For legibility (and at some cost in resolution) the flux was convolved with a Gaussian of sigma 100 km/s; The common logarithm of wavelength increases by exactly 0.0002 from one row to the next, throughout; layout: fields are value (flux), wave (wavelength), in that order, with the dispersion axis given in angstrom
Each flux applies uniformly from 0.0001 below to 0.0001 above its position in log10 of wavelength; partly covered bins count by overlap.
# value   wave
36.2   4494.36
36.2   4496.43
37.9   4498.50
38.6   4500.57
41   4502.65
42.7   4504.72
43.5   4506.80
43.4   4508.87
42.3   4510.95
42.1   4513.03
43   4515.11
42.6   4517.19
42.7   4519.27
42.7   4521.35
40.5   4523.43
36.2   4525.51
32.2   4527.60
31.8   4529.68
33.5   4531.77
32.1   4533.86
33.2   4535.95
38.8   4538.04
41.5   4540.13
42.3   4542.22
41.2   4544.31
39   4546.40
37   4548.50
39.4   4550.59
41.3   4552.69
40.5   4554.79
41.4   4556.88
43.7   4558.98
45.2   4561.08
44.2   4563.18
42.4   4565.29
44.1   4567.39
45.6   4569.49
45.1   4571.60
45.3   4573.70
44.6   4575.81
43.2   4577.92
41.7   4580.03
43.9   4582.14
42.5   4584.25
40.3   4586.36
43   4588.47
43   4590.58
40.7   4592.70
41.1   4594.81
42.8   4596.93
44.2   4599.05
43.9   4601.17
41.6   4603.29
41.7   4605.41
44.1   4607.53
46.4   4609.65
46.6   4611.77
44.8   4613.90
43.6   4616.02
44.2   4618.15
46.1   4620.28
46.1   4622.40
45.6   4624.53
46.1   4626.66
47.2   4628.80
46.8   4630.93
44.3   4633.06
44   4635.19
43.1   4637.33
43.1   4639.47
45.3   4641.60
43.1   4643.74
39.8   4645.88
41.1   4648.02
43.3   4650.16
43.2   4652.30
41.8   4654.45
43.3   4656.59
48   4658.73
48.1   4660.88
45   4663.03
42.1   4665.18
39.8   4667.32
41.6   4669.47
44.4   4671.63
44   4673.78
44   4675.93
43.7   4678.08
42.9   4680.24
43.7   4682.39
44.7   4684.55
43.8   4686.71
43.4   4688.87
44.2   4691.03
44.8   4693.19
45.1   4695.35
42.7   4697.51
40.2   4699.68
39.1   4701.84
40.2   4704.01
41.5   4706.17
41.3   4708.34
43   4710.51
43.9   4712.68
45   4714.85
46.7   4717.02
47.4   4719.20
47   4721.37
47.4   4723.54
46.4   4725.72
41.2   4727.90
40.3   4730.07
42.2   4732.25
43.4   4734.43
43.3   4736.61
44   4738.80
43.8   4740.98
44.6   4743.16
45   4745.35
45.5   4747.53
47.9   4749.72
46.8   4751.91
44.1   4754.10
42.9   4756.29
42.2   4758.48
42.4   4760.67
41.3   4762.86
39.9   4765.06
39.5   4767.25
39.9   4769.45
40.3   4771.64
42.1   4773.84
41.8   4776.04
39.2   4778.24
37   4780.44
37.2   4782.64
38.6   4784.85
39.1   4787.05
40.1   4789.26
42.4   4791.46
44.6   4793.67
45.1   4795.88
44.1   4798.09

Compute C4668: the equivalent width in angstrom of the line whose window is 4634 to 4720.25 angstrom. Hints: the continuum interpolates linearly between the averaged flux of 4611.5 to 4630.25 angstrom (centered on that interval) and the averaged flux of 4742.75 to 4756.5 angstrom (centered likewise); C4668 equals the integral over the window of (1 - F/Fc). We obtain 4.00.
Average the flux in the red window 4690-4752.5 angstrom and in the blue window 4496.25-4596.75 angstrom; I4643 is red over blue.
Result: 1.07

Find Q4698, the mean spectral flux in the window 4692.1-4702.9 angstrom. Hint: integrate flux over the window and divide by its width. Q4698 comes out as 42.4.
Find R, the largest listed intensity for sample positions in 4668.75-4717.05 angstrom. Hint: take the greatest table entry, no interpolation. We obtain 46.7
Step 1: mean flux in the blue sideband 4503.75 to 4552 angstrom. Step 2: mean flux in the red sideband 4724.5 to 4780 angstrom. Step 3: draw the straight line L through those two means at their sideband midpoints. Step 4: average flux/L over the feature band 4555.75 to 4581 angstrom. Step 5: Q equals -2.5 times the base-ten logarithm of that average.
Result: -0.10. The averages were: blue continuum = 39.3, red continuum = 42.7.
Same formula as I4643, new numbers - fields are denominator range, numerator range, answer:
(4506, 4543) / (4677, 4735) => 1.11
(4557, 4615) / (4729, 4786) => 0.97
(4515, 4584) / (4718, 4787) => 1.05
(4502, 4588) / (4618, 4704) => 1.07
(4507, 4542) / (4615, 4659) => 1.14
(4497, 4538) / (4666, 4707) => 1.10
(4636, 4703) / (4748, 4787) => 0.96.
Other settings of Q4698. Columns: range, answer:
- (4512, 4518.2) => 42.6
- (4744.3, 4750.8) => 46.2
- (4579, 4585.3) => 42.7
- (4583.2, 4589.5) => 42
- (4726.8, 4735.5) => 41.8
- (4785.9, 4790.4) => 39.7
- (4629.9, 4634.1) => 45.6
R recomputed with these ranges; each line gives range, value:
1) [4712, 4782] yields 47.9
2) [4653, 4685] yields 48.1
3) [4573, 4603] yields 45.3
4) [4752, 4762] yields 44.1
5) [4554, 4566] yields 45.2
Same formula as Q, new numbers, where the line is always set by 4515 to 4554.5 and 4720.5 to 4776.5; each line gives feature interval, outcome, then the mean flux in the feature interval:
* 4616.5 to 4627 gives -0.13 mag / 45.5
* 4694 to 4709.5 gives 0.02 mag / 41.5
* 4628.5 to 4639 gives -0.11 mag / 44.8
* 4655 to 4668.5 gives -0.08 mag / 44.3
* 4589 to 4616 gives -0.09 mag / 43.4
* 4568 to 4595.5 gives -0.10 mag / 43.1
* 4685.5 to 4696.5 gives -0.06 mag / 44.3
